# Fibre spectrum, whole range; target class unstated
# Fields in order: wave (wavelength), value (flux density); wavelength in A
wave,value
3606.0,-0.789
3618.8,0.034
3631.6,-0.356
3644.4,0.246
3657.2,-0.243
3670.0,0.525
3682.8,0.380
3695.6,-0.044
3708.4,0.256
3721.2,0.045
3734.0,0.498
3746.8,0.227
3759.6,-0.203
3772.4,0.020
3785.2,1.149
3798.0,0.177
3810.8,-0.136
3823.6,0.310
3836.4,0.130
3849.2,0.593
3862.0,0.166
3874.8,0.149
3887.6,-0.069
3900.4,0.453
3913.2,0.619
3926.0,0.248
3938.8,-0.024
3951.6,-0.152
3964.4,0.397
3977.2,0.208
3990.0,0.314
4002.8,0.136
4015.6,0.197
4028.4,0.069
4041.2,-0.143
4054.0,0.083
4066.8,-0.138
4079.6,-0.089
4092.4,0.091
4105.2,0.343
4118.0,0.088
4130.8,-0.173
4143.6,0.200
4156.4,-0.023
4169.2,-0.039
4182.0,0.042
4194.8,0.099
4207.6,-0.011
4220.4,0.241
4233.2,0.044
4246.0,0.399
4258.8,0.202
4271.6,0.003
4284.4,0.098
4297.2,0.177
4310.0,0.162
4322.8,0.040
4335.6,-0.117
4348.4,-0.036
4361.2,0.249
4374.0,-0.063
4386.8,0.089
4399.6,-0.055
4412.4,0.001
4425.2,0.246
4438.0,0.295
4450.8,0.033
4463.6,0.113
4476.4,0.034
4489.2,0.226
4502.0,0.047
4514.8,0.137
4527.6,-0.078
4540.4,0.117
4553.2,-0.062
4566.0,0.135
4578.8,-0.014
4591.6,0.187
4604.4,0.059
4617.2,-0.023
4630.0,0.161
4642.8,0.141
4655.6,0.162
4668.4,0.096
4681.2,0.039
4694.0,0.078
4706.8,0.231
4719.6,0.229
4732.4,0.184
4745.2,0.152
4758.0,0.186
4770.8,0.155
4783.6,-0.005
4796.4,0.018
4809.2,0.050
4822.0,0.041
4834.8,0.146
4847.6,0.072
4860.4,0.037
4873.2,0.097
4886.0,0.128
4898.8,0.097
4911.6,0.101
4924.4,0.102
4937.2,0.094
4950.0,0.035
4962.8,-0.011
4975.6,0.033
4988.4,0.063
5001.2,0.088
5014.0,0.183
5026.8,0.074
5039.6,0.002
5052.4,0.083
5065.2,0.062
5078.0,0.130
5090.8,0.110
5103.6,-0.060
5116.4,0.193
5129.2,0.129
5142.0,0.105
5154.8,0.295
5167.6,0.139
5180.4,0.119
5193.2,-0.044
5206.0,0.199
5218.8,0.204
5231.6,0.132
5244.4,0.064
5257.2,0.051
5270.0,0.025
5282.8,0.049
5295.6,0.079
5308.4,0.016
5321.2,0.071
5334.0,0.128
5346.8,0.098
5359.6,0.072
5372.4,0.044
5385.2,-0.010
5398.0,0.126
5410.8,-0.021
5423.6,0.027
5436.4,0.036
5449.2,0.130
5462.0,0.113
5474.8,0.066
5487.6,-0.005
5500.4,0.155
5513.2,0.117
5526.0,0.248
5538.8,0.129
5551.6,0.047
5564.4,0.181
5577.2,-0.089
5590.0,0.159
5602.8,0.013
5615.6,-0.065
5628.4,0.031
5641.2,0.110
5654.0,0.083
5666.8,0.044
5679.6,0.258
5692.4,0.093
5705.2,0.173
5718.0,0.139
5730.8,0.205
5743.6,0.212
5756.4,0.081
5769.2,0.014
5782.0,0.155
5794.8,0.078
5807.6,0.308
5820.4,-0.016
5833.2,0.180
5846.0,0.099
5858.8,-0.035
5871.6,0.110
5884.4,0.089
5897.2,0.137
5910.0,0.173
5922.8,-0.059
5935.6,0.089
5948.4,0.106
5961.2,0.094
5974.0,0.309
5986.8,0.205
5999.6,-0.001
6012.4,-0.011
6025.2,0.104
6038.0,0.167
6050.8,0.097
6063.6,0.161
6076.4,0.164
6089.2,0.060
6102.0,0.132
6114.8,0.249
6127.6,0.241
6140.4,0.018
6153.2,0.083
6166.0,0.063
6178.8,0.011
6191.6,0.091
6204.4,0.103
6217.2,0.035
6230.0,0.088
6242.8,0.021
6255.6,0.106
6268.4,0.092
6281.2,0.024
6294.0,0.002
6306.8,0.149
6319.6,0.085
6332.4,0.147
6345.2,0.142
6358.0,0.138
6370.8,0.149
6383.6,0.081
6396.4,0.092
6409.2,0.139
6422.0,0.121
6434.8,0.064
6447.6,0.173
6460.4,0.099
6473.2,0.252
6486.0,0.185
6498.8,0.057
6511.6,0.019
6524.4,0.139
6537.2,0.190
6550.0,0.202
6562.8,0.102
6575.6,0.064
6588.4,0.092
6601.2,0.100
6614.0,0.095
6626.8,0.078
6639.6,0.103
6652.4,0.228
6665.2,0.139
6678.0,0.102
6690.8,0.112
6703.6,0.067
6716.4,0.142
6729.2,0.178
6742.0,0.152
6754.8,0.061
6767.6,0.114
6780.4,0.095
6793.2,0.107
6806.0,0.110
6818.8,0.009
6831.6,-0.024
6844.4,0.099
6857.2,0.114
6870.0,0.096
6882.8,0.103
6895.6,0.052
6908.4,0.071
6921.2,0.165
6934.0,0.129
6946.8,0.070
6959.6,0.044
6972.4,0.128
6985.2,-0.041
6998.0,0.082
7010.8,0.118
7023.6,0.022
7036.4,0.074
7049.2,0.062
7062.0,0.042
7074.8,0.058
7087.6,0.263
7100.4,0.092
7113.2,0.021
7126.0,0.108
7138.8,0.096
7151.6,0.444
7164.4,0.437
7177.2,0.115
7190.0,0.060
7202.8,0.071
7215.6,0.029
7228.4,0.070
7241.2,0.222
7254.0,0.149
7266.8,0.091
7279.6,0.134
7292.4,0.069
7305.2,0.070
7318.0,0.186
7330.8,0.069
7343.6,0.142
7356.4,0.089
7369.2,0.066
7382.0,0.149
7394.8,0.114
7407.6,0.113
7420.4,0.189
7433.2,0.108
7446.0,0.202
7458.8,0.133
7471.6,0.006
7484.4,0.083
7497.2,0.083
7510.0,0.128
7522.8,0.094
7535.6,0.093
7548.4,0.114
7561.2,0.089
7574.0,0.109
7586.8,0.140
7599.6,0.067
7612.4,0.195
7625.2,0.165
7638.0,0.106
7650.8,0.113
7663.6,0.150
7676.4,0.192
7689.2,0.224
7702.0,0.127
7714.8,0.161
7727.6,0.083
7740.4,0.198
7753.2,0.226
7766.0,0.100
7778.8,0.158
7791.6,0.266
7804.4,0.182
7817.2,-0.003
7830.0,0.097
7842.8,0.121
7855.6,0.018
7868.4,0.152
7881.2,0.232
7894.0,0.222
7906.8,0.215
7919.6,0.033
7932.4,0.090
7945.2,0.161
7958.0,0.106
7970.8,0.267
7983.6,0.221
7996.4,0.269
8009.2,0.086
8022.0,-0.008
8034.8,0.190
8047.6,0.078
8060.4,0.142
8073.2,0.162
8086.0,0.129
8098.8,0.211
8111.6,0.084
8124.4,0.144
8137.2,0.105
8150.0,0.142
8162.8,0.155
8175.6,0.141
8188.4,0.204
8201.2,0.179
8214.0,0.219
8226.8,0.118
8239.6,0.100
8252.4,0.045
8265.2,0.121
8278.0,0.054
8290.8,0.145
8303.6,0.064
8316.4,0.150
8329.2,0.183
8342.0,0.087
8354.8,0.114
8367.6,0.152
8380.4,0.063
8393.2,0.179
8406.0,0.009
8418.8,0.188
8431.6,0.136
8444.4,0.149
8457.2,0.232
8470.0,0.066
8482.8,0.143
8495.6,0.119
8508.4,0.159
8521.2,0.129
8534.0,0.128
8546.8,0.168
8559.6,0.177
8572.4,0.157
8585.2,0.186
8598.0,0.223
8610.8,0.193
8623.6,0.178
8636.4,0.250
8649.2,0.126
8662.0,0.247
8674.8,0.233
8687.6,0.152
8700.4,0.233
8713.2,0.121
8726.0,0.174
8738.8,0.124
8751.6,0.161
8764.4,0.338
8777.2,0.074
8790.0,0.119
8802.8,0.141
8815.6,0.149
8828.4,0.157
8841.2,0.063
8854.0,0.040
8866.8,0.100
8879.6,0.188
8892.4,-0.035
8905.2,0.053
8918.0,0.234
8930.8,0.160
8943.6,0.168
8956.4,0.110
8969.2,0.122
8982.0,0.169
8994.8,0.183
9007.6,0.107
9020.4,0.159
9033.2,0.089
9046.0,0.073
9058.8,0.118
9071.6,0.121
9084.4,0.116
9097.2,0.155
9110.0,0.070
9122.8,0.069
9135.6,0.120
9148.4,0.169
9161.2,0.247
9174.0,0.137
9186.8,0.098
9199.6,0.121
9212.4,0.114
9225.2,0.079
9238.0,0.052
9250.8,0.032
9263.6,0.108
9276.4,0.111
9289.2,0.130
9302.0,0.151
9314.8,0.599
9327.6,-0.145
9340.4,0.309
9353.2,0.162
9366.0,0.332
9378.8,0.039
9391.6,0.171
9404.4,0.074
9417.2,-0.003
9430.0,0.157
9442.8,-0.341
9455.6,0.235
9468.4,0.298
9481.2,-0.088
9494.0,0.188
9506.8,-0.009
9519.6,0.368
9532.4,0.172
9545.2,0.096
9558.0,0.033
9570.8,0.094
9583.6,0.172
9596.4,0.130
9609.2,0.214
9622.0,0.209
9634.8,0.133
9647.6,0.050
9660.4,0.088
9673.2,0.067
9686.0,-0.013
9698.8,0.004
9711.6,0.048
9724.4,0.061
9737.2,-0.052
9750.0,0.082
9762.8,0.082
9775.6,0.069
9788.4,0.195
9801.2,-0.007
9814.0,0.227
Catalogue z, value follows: 0.92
